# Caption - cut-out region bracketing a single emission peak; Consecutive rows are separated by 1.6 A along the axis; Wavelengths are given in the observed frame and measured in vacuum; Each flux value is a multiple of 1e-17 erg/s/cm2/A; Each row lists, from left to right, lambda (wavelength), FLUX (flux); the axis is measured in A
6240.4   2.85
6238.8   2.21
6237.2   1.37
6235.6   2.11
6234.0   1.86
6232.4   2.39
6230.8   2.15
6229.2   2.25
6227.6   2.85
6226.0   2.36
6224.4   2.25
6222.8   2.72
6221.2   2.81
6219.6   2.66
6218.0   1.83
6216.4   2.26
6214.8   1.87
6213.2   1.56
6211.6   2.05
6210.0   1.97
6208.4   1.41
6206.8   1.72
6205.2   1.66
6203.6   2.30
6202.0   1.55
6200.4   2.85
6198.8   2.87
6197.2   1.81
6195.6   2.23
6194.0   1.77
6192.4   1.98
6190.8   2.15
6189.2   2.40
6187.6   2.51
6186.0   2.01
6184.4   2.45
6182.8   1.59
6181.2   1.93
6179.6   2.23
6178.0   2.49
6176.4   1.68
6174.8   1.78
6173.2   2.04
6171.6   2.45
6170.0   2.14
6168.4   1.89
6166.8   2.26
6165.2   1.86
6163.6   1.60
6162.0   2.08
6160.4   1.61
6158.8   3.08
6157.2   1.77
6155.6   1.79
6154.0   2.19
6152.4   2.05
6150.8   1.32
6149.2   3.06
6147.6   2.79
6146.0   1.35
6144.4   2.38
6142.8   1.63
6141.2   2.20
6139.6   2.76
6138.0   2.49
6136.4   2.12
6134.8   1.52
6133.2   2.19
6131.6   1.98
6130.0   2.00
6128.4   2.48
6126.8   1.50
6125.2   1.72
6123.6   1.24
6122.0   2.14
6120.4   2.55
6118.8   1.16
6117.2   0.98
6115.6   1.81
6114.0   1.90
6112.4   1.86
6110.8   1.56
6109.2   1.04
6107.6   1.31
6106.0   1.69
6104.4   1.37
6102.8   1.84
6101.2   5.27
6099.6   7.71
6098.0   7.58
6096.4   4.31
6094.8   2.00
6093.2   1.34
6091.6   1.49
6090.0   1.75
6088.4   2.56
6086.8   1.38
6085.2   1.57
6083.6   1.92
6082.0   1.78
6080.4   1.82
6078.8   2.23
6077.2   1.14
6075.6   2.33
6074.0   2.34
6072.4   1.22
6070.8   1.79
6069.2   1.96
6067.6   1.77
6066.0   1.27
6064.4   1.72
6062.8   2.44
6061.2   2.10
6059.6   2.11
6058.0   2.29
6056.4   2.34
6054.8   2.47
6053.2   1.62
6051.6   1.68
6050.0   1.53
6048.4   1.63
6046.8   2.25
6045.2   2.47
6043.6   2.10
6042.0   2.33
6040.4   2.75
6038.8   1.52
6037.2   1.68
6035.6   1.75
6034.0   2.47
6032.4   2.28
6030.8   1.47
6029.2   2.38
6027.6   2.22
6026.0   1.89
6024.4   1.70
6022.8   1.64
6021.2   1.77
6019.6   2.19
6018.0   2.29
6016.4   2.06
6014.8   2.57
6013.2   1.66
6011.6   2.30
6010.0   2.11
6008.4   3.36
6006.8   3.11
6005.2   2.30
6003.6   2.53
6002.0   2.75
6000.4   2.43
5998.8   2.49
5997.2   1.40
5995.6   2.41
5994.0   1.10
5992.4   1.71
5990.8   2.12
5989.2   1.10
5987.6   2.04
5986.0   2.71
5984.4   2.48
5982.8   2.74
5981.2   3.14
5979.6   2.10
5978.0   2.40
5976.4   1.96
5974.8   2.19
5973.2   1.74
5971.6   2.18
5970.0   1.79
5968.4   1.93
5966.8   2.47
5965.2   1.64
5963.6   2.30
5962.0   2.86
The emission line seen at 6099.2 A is Hbeta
